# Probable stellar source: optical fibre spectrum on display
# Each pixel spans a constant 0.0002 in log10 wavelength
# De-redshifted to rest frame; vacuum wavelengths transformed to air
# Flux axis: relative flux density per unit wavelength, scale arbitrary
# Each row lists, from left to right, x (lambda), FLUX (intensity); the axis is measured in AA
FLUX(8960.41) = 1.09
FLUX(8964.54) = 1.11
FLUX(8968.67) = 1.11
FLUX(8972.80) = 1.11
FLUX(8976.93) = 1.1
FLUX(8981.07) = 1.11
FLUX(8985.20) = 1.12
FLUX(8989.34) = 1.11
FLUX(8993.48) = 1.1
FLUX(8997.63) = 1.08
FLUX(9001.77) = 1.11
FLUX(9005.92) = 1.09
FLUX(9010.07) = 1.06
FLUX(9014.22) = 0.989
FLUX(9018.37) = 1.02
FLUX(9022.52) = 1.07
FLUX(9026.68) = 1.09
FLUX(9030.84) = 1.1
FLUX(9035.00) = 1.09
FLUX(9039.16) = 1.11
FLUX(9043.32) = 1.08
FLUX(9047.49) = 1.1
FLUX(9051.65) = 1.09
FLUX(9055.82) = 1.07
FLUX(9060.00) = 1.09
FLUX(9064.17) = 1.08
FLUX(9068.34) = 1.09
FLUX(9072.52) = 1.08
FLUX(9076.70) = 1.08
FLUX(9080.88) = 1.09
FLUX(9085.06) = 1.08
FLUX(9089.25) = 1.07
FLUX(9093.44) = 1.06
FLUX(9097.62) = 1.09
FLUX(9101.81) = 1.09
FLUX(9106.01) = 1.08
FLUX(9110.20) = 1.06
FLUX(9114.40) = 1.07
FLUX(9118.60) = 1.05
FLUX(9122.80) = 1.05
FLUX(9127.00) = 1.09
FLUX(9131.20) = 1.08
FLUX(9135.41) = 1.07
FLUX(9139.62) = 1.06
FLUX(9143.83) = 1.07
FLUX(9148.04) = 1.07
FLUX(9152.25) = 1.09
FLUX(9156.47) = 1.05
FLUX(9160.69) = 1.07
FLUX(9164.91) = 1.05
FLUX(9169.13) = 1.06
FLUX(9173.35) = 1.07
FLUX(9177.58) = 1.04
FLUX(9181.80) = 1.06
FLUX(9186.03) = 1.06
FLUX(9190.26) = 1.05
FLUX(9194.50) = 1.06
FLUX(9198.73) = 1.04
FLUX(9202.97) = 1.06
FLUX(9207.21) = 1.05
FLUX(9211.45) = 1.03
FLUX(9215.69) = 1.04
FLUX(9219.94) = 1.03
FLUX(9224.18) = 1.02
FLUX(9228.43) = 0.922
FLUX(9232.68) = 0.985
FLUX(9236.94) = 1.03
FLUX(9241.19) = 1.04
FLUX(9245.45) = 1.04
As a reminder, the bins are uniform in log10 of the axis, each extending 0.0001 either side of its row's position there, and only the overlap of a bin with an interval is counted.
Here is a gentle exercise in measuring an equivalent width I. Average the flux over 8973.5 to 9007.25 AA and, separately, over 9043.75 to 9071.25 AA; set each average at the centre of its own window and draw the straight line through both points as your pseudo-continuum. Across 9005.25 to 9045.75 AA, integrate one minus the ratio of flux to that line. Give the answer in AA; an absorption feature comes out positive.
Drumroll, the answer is 0.91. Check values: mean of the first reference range 1.1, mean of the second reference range 1.09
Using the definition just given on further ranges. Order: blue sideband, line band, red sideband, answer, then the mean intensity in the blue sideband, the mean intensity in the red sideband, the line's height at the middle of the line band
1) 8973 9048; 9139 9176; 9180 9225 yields -0.4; 1.09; 1.05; 1.06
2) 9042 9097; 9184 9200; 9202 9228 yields -0.2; 1.08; 1.03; 1.04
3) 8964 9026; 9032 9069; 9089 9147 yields -0.4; 1.09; 1.07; 1.08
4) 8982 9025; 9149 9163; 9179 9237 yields -0.4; 1.08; 1.03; 1.04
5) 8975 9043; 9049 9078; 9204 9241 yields -0.4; 1.08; 1.02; 1.07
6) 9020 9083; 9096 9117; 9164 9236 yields -0.2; 1.09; 1.04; 1.07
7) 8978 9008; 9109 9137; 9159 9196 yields 0.1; 1.1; 1.06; 1.07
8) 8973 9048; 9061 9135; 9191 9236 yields -1.2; 1.09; 1.02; 1.06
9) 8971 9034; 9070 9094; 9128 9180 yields -0.1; 1.08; 1.07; 1.07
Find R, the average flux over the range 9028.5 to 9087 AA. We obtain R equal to 1.09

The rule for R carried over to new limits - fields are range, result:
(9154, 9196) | 1.06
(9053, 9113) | 1.08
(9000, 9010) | 1.09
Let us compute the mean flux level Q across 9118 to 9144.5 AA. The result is 1.07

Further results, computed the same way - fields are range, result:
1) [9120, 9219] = 1.06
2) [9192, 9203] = 1.05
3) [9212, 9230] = 1.01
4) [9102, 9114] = 1.07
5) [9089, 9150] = 1.07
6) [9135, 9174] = 1.07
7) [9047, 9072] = 1.09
